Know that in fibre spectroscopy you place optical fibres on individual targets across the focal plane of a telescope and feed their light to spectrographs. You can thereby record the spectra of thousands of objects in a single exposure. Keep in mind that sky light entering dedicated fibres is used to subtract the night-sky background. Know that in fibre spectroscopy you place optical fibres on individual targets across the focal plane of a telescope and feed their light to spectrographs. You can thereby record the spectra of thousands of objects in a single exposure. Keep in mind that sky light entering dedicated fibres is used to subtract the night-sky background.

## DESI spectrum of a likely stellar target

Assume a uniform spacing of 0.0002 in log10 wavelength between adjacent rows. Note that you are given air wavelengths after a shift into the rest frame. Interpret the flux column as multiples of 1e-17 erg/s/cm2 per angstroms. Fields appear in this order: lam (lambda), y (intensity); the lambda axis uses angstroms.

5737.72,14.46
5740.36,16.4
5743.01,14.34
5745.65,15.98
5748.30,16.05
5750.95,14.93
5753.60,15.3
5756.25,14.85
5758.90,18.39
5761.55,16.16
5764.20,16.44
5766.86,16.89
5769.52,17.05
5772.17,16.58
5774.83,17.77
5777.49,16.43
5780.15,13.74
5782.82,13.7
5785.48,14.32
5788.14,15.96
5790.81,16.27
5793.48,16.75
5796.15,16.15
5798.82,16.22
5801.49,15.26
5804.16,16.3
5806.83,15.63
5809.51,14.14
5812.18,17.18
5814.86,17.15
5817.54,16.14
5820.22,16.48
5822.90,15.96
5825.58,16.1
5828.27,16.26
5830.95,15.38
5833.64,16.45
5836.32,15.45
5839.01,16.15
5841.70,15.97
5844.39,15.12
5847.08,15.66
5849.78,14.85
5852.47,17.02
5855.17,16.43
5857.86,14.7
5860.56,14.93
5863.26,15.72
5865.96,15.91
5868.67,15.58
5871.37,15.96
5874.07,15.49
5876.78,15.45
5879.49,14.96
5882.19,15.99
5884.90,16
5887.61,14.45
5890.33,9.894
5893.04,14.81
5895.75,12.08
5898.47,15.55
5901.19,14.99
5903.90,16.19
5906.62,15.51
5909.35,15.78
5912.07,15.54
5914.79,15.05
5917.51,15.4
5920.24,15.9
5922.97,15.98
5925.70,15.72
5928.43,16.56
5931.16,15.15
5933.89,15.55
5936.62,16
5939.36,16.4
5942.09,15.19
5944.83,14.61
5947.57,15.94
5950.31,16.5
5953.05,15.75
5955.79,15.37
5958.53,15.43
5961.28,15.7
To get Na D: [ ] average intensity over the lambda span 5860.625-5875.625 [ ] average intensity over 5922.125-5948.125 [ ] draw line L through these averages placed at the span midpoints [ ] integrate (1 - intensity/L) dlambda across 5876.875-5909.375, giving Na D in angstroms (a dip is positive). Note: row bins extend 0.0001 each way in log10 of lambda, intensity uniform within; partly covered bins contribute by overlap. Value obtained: 2.1 angstroms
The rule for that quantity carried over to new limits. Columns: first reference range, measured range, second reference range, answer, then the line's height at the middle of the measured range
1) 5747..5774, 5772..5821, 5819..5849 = 0.6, 16.1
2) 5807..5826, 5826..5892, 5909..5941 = 2.4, 16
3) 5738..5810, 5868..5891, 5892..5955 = 0.9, 15.6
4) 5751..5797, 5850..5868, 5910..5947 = 0.1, 15.8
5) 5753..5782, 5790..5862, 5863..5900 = -1.8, 15.5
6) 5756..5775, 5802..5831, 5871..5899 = -0.4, 15.8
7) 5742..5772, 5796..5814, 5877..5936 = -0.1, 15.8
